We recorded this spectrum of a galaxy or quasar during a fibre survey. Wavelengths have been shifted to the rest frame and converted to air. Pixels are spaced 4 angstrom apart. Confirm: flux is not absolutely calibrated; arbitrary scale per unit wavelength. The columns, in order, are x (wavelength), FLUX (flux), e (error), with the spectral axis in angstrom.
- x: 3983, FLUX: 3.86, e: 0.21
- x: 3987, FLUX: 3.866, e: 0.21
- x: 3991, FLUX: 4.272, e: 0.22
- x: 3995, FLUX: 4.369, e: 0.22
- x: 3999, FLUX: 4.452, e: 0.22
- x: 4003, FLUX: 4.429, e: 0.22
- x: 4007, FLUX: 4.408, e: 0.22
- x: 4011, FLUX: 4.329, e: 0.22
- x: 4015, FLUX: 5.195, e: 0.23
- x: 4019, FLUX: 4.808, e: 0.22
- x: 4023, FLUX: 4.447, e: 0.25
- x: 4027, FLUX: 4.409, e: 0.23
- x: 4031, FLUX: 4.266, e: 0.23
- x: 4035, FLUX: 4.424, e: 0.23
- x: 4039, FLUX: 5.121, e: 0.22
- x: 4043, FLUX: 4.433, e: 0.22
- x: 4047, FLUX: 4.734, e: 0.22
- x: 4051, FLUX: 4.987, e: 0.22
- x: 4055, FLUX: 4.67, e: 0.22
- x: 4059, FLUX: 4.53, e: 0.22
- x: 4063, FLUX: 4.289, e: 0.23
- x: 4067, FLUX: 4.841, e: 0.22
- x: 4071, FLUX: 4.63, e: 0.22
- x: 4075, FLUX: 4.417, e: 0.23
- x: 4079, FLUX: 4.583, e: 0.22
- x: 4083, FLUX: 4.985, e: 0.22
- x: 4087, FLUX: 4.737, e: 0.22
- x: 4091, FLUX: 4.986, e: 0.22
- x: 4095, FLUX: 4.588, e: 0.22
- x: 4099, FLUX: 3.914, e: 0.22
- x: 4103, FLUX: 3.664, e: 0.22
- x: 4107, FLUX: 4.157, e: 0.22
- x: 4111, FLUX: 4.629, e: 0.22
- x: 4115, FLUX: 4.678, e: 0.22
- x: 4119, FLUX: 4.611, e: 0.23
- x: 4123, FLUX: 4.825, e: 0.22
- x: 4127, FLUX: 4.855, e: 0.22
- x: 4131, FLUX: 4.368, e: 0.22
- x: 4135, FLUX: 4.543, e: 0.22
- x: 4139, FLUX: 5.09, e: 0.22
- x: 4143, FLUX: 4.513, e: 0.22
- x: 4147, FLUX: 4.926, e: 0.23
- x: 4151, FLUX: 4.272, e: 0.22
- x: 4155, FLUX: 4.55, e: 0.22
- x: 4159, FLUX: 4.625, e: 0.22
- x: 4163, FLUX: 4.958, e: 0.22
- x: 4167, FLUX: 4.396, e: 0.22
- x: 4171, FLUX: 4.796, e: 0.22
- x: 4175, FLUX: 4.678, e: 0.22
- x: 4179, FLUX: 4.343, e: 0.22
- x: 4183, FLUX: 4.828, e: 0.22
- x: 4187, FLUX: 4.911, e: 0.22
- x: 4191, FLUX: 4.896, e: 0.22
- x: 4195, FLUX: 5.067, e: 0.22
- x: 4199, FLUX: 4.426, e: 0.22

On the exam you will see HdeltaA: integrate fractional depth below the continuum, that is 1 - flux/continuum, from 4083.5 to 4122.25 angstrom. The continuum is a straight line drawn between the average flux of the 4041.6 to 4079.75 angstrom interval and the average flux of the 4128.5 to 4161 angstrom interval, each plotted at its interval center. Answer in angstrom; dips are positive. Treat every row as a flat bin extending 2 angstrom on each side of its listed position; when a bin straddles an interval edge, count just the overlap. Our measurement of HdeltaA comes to 1.2 angstrom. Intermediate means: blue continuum 4.62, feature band 4.47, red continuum 4.61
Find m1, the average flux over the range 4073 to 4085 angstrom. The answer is 4.66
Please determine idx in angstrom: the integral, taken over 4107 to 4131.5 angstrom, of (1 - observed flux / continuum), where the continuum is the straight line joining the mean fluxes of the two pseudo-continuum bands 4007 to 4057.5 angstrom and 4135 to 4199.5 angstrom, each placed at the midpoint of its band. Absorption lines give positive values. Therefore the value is 0.2 angstrom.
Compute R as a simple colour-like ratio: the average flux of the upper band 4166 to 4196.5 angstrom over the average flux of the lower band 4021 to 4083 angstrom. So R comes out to 1.0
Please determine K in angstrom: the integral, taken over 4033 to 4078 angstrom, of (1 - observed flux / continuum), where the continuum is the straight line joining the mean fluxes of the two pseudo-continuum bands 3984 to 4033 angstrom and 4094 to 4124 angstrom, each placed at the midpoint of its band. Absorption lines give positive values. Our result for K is -2.5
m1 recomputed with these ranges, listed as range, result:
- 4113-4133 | 4.67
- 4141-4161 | 4.58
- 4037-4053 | 4.82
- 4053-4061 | 4.6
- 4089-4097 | 4.79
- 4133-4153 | 4.67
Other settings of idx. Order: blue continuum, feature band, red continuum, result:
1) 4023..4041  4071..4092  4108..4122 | -0.6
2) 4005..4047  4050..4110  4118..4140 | 1.6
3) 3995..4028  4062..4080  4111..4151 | 0.2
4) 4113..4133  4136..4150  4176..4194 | -0.3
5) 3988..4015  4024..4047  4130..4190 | -0.4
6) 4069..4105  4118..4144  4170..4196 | -0.4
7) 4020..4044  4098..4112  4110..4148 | 1.8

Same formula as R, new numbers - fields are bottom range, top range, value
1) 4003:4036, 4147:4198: 1.04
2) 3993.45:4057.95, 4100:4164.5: 0.99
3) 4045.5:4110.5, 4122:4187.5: 1.03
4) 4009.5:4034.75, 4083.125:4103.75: 0.98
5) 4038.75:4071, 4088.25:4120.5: 0.94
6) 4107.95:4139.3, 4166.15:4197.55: 1.02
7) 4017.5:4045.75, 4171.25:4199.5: 1.04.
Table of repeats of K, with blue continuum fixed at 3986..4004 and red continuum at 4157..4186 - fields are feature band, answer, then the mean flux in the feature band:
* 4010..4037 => -1.30 angstrom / 4.56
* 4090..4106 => 0.97 angstrom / 4.24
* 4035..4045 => -0.73 angstrom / 4.71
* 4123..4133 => -0.17 angstrom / 4.65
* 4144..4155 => 0.09 angstrom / 4.58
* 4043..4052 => -0.71 angstrom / 4.75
